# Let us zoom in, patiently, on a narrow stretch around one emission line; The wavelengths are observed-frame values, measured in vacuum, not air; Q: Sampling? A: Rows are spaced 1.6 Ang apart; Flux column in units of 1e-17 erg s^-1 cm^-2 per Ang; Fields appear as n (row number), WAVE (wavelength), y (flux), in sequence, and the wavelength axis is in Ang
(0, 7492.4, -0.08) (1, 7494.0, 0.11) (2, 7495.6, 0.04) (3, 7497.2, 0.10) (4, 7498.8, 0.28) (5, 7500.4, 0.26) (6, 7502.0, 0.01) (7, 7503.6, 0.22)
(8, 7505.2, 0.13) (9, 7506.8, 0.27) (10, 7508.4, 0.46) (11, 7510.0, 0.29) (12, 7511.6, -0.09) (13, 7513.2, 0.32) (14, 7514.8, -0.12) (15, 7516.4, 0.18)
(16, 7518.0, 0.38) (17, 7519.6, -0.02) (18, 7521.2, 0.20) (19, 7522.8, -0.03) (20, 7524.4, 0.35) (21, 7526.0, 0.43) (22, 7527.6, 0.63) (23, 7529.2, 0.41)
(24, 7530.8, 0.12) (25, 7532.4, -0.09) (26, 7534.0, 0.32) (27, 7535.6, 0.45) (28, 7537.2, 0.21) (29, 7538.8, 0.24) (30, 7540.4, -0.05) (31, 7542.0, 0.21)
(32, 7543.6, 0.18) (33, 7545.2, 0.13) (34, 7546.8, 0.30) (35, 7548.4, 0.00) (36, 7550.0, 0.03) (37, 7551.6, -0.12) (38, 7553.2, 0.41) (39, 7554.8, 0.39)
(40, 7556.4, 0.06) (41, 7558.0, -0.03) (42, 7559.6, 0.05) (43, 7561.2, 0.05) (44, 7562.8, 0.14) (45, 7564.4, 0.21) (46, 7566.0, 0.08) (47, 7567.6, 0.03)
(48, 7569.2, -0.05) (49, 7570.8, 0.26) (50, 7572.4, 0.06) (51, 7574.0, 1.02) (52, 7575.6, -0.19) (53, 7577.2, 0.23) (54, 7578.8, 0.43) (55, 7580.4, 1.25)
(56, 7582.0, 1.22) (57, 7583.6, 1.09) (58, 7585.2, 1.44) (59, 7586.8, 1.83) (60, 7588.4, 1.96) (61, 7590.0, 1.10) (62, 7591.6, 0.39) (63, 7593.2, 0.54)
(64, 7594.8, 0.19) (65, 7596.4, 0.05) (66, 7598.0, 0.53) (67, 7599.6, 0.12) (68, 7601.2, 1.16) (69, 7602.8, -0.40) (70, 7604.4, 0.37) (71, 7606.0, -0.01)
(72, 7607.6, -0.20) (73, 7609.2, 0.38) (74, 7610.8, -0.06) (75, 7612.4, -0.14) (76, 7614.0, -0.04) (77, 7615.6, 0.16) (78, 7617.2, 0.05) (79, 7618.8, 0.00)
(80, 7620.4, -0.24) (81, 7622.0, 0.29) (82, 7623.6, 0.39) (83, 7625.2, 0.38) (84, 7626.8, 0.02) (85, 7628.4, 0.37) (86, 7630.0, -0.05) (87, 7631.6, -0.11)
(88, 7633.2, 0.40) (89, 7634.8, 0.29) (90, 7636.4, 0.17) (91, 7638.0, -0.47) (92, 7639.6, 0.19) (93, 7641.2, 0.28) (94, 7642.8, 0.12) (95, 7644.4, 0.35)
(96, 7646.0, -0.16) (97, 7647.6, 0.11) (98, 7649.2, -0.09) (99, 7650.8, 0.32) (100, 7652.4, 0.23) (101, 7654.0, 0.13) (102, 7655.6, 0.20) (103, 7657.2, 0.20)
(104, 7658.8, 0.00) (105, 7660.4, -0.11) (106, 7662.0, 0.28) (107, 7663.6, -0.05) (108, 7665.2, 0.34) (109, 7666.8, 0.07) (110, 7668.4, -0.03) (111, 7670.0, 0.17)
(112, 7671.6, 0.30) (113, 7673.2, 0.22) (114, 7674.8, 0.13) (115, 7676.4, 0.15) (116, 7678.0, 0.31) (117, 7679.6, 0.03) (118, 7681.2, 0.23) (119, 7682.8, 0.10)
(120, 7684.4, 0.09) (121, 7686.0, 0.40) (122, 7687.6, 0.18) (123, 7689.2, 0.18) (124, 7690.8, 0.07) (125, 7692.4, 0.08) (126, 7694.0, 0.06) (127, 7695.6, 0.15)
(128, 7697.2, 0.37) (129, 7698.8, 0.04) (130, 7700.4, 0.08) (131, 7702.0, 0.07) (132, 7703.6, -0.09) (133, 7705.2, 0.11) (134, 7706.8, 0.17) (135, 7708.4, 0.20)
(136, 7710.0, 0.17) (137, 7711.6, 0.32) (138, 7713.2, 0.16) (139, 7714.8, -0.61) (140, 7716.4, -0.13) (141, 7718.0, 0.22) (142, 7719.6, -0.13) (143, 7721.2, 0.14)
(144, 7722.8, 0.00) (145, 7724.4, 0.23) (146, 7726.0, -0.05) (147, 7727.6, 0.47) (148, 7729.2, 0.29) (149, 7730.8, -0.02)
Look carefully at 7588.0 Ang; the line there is [O II]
